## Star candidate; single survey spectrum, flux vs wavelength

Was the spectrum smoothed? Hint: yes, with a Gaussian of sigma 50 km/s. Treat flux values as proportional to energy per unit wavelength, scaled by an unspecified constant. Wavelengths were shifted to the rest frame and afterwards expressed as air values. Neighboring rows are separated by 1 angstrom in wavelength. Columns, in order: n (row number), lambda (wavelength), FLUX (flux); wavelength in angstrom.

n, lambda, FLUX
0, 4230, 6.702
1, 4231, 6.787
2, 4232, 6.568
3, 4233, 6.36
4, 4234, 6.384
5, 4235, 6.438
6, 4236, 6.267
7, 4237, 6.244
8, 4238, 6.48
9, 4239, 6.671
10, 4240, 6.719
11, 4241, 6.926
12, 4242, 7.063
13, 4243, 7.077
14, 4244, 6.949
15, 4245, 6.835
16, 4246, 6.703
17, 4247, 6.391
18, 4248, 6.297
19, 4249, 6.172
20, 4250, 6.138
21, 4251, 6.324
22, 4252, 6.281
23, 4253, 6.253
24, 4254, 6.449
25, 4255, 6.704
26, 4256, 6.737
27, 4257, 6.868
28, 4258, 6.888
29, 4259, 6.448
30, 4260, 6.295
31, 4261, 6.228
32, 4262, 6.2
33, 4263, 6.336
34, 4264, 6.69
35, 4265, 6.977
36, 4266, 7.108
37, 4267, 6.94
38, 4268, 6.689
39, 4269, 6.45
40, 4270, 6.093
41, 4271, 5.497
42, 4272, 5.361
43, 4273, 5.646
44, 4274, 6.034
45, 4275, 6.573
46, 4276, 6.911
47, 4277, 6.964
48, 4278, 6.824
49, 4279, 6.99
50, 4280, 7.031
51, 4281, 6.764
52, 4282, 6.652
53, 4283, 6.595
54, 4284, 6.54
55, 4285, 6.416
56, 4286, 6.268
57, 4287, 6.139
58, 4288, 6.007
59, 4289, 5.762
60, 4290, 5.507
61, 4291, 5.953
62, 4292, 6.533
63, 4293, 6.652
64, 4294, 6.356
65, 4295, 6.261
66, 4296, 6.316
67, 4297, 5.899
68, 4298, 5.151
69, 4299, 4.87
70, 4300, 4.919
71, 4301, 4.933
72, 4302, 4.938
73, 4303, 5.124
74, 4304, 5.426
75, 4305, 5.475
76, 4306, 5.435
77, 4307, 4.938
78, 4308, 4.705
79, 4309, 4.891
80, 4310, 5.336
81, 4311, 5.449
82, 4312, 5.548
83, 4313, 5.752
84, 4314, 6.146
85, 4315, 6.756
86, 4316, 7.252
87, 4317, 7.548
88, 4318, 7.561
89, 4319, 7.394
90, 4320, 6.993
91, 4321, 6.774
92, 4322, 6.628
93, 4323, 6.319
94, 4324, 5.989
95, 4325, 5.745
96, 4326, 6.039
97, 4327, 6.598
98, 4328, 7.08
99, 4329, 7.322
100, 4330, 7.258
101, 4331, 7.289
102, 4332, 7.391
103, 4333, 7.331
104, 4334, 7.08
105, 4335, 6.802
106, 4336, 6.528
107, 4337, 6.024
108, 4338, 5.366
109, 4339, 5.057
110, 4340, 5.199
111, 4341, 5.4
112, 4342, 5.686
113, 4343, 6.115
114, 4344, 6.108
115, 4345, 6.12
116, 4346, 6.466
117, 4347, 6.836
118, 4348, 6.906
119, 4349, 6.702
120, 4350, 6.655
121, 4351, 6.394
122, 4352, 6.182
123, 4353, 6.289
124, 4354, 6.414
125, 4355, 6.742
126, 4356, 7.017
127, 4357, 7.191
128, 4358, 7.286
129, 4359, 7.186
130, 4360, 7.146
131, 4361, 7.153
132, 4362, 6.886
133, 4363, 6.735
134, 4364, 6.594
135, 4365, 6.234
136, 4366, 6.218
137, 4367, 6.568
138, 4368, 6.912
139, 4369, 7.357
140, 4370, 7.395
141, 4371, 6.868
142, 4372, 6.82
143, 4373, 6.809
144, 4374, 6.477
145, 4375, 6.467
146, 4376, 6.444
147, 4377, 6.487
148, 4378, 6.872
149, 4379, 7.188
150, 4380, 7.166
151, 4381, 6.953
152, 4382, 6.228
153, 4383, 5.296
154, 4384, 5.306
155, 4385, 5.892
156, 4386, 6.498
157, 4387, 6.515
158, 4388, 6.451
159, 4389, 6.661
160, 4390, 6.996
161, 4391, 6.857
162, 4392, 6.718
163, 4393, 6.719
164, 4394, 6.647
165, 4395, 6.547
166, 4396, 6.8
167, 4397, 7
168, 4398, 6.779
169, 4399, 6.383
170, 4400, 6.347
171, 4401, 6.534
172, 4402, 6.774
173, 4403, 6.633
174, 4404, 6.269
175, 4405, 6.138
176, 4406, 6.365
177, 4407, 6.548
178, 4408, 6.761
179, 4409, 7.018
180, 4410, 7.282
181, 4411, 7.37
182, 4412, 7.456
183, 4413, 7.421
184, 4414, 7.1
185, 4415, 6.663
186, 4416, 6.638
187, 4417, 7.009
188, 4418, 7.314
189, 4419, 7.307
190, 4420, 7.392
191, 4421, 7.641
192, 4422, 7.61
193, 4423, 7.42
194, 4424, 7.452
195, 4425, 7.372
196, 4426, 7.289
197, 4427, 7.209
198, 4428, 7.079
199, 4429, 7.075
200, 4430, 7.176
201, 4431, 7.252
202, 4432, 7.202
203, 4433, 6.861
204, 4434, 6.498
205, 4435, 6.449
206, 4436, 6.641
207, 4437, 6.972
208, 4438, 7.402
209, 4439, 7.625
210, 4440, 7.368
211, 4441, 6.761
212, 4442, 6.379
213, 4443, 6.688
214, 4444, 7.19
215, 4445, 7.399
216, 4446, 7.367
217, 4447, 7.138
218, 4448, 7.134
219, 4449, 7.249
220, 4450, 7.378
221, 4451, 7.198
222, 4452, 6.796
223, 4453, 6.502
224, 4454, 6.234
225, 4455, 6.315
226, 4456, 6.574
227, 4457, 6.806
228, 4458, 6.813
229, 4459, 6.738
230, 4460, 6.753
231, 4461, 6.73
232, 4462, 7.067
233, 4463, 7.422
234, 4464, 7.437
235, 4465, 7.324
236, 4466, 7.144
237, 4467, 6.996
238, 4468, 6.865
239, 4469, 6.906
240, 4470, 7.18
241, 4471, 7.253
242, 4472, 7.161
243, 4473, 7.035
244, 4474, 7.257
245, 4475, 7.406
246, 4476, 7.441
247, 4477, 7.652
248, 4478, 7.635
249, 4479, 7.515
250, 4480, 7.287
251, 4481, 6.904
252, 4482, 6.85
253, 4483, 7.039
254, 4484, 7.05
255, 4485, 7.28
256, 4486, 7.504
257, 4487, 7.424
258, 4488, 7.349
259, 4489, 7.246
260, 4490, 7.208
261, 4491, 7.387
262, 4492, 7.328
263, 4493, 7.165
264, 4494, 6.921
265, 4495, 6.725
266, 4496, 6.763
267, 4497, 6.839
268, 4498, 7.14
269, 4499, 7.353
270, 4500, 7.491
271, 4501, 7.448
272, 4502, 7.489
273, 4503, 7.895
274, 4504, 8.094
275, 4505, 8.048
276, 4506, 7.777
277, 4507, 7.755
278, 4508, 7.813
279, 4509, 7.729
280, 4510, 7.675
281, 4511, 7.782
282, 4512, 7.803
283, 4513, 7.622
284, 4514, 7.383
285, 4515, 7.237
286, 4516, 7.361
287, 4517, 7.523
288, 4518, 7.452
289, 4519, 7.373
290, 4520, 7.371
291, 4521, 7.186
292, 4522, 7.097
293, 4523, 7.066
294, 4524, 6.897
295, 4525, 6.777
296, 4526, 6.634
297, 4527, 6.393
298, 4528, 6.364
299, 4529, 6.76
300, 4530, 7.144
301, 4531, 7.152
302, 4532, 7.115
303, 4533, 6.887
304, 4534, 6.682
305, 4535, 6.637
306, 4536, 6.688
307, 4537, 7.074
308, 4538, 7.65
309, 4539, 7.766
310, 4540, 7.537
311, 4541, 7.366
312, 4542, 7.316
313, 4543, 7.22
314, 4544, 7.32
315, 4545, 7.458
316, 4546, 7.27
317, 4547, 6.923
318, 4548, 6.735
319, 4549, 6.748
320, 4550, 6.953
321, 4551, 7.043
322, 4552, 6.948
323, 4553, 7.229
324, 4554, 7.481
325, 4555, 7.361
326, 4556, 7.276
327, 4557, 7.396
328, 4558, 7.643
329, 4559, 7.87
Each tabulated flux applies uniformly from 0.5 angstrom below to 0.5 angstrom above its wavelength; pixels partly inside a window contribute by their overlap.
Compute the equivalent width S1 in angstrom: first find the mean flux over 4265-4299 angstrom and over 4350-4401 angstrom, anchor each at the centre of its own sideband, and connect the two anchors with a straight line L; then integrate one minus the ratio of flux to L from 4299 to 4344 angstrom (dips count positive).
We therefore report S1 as 2.5 angstrom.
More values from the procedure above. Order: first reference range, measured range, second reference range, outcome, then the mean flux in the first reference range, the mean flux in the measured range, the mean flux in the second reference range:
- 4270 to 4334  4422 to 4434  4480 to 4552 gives -0.69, 6.21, 7.2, 7.23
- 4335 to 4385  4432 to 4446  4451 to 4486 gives -0.14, 6.5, 6.97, 7.05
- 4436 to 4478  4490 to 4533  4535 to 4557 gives -0.88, 7.05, 7.29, 7.2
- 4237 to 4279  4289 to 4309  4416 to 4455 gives 3.35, 6.52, 5.54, 7.09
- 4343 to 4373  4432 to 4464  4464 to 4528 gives 0.74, 6.73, 6.93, 7.29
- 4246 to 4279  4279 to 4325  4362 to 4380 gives 3.54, 6.44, 6.05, 6.75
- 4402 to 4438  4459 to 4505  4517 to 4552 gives -1.21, 7.03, 7.23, 7.07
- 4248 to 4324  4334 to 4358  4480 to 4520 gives 0.87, 6.21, 6.31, 7.39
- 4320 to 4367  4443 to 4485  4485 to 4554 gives -0.31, 6.54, 7.07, 7.24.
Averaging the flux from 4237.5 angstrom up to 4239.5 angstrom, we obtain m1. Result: 6.58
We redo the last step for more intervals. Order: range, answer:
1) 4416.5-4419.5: 7.21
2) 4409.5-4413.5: 7.38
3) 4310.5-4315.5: 5.93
